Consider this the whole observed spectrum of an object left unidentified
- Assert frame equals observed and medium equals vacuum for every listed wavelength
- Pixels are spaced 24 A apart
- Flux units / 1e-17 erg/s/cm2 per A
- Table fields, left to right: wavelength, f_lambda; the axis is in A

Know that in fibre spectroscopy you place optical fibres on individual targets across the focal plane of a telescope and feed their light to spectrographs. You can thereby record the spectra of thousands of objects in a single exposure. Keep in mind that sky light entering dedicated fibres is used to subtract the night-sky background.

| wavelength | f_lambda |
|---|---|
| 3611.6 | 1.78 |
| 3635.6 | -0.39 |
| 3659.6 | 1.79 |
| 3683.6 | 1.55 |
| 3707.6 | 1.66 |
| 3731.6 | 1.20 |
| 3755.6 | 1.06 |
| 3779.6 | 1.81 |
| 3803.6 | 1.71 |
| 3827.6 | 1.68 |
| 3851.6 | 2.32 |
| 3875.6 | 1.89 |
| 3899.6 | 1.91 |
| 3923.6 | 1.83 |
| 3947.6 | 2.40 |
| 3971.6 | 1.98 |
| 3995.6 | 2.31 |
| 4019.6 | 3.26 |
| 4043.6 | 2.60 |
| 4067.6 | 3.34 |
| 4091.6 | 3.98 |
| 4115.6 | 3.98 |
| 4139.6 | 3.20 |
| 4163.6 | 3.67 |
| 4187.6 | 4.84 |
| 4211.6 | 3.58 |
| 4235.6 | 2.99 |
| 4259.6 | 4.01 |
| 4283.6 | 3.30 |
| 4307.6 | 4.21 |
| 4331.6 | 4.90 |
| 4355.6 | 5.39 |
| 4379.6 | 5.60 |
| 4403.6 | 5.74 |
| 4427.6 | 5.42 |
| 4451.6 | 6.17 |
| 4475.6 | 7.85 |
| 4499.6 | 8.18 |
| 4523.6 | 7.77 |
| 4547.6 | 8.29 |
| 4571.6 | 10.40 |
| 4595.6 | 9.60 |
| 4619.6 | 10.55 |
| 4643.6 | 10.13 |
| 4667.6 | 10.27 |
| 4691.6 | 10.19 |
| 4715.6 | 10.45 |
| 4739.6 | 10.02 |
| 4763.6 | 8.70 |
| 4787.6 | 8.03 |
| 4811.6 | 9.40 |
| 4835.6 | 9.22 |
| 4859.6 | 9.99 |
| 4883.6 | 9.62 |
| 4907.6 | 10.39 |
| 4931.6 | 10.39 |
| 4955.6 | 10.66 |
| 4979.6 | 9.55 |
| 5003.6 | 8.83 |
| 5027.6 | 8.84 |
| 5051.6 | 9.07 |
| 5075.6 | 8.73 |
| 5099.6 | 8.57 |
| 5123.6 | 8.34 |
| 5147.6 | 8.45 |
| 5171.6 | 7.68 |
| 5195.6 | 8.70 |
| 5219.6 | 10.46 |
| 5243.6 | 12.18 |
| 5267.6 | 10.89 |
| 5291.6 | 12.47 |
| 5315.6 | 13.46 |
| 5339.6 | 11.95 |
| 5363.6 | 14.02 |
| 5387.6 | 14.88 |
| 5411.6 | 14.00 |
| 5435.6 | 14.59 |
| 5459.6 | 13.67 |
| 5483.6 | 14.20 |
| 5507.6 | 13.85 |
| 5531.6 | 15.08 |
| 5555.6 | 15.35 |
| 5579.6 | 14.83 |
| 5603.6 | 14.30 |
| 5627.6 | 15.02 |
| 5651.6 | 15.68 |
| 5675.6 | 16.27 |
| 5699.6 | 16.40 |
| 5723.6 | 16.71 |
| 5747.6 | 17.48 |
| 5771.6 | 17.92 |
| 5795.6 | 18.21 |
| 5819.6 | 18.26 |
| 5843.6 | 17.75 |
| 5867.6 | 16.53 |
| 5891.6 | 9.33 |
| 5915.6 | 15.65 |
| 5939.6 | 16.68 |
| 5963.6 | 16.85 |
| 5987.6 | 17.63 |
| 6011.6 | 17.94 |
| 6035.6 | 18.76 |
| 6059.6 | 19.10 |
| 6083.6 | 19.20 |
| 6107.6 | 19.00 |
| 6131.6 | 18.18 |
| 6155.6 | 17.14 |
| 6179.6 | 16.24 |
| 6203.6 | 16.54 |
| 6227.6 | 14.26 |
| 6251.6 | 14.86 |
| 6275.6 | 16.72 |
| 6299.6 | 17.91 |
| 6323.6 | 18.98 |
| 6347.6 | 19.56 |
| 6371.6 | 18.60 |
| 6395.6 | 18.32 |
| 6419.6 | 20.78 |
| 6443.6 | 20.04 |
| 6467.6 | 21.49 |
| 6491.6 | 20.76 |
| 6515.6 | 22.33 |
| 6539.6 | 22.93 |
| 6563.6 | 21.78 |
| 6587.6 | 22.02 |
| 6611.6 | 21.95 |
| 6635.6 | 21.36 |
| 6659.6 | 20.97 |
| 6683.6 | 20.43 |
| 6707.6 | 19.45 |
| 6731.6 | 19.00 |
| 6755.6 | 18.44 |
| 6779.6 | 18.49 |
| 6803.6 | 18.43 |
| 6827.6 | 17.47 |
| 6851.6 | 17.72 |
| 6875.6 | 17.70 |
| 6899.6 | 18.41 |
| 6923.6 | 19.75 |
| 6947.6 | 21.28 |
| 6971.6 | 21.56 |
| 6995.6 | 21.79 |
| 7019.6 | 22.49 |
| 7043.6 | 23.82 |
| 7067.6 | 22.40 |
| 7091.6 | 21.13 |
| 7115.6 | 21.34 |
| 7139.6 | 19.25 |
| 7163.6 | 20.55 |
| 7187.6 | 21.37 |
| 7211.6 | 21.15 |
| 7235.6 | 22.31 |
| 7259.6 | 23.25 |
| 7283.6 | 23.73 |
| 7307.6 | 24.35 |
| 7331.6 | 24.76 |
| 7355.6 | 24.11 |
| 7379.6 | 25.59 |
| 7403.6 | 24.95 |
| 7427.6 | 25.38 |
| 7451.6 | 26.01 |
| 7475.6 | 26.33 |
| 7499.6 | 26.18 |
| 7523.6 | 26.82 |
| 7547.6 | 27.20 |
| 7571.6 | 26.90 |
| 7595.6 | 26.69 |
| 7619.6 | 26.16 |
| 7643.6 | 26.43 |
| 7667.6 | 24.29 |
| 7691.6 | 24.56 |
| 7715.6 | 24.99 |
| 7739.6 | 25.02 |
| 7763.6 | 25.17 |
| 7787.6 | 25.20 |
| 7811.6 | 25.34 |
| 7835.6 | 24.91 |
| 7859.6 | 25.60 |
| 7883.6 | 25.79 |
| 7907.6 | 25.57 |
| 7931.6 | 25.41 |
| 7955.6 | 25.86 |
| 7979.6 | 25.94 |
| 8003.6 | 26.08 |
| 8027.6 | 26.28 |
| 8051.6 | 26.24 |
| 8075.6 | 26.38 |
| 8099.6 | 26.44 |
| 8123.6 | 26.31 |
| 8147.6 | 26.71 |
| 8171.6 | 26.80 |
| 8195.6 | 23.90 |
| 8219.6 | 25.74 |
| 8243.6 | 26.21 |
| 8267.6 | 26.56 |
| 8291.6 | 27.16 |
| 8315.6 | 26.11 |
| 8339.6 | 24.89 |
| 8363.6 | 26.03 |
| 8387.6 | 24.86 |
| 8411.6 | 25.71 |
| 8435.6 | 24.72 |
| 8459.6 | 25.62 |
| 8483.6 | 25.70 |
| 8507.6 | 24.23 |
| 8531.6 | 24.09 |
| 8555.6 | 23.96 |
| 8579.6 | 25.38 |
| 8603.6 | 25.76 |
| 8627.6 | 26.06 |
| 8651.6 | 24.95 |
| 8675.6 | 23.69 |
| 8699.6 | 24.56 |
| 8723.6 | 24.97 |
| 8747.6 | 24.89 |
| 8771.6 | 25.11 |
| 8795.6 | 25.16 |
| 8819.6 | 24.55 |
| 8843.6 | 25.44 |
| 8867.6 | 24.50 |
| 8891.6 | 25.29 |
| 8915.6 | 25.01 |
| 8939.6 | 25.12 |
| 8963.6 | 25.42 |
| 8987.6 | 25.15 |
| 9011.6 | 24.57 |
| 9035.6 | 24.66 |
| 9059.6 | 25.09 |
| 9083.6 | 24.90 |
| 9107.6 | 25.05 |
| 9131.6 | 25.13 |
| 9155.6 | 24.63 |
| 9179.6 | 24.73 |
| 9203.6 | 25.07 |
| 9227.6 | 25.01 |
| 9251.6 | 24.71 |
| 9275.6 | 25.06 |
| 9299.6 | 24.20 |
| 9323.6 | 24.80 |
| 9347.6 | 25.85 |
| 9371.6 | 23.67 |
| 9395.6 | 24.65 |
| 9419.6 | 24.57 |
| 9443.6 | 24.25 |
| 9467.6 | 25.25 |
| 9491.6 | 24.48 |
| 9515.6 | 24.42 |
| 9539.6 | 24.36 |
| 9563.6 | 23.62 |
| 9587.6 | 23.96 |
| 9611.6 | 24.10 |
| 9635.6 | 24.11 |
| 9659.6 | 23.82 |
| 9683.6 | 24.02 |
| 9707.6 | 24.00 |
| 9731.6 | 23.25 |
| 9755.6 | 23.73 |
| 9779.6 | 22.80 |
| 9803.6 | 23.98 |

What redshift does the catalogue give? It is 0.00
